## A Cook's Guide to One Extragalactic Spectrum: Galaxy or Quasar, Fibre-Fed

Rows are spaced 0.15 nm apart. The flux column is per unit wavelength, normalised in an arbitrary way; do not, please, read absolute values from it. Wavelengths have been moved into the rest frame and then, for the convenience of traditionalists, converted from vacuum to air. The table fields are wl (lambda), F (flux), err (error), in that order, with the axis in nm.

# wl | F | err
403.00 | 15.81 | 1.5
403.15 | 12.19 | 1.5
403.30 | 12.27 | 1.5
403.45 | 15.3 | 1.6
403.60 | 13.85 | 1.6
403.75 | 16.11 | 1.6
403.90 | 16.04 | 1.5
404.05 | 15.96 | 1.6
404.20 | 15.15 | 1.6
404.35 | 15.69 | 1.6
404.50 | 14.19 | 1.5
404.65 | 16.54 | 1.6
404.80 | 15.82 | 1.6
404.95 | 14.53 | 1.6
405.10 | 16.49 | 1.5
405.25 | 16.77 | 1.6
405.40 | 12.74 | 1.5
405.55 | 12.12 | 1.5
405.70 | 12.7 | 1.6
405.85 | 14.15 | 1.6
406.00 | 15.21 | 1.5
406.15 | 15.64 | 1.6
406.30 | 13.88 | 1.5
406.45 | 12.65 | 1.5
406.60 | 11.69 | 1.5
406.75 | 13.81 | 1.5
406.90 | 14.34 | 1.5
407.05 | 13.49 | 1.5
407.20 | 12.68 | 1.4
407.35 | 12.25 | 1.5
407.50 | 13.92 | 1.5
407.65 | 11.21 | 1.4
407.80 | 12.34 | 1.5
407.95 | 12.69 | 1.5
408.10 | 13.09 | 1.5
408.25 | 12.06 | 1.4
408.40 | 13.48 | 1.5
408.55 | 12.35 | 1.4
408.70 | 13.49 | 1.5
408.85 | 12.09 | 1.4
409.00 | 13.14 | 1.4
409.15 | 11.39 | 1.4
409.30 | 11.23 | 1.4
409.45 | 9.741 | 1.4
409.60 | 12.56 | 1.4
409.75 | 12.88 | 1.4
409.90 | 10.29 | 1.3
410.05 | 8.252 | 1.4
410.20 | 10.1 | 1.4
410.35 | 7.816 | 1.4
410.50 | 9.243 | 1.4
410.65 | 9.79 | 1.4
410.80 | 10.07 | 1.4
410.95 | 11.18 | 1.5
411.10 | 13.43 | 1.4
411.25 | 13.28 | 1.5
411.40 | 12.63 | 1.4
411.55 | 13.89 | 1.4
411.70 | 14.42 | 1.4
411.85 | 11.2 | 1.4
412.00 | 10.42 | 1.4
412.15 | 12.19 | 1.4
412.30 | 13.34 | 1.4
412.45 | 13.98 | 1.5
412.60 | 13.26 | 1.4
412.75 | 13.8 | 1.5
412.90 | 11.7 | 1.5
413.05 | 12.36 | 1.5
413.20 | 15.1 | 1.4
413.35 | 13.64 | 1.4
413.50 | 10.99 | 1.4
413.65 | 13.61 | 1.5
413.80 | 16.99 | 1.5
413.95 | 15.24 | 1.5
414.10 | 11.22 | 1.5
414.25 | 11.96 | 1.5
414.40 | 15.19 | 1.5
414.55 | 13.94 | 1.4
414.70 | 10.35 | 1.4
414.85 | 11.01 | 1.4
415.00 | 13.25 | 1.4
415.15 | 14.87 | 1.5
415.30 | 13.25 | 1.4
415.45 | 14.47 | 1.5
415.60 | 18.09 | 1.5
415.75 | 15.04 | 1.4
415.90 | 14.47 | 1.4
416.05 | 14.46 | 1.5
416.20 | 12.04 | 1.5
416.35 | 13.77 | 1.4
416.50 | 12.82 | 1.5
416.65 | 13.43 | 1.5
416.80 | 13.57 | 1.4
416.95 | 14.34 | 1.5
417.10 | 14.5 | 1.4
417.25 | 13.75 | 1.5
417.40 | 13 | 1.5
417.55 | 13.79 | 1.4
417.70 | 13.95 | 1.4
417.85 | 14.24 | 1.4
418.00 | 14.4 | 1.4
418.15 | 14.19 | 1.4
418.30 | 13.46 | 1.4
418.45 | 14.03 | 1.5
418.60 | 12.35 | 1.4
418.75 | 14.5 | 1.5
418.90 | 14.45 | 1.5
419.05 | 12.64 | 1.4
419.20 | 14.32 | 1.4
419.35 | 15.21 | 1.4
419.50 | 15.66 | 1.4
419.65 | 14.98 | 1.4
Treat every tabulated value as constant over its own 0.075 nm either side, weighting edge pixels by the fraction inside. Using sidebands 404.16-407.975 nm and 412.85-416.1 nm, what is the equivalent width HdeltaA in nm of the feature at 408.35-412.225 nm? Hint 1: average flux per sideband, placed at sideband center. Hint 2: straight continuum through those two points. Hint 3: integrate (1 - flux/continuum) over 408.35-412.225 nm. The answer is 0.64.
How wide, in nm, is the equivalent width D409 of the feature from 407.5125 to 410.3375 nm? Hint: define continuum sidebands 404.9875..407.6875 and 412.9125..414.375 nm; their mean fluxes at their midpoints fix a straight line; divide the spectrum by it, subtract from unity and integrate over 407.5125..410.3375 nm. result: 0.38 nm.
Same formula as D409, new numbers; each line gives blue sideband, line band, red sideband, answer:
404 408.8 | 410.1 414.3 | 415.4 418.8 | 0.473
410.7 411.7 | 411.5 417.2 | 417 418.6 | -0.141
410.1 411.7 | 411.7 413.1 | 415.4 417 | -0.056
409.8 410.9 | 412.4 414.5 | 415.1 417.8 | -0.301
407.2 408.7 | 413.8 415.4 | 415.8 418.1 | 0.030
